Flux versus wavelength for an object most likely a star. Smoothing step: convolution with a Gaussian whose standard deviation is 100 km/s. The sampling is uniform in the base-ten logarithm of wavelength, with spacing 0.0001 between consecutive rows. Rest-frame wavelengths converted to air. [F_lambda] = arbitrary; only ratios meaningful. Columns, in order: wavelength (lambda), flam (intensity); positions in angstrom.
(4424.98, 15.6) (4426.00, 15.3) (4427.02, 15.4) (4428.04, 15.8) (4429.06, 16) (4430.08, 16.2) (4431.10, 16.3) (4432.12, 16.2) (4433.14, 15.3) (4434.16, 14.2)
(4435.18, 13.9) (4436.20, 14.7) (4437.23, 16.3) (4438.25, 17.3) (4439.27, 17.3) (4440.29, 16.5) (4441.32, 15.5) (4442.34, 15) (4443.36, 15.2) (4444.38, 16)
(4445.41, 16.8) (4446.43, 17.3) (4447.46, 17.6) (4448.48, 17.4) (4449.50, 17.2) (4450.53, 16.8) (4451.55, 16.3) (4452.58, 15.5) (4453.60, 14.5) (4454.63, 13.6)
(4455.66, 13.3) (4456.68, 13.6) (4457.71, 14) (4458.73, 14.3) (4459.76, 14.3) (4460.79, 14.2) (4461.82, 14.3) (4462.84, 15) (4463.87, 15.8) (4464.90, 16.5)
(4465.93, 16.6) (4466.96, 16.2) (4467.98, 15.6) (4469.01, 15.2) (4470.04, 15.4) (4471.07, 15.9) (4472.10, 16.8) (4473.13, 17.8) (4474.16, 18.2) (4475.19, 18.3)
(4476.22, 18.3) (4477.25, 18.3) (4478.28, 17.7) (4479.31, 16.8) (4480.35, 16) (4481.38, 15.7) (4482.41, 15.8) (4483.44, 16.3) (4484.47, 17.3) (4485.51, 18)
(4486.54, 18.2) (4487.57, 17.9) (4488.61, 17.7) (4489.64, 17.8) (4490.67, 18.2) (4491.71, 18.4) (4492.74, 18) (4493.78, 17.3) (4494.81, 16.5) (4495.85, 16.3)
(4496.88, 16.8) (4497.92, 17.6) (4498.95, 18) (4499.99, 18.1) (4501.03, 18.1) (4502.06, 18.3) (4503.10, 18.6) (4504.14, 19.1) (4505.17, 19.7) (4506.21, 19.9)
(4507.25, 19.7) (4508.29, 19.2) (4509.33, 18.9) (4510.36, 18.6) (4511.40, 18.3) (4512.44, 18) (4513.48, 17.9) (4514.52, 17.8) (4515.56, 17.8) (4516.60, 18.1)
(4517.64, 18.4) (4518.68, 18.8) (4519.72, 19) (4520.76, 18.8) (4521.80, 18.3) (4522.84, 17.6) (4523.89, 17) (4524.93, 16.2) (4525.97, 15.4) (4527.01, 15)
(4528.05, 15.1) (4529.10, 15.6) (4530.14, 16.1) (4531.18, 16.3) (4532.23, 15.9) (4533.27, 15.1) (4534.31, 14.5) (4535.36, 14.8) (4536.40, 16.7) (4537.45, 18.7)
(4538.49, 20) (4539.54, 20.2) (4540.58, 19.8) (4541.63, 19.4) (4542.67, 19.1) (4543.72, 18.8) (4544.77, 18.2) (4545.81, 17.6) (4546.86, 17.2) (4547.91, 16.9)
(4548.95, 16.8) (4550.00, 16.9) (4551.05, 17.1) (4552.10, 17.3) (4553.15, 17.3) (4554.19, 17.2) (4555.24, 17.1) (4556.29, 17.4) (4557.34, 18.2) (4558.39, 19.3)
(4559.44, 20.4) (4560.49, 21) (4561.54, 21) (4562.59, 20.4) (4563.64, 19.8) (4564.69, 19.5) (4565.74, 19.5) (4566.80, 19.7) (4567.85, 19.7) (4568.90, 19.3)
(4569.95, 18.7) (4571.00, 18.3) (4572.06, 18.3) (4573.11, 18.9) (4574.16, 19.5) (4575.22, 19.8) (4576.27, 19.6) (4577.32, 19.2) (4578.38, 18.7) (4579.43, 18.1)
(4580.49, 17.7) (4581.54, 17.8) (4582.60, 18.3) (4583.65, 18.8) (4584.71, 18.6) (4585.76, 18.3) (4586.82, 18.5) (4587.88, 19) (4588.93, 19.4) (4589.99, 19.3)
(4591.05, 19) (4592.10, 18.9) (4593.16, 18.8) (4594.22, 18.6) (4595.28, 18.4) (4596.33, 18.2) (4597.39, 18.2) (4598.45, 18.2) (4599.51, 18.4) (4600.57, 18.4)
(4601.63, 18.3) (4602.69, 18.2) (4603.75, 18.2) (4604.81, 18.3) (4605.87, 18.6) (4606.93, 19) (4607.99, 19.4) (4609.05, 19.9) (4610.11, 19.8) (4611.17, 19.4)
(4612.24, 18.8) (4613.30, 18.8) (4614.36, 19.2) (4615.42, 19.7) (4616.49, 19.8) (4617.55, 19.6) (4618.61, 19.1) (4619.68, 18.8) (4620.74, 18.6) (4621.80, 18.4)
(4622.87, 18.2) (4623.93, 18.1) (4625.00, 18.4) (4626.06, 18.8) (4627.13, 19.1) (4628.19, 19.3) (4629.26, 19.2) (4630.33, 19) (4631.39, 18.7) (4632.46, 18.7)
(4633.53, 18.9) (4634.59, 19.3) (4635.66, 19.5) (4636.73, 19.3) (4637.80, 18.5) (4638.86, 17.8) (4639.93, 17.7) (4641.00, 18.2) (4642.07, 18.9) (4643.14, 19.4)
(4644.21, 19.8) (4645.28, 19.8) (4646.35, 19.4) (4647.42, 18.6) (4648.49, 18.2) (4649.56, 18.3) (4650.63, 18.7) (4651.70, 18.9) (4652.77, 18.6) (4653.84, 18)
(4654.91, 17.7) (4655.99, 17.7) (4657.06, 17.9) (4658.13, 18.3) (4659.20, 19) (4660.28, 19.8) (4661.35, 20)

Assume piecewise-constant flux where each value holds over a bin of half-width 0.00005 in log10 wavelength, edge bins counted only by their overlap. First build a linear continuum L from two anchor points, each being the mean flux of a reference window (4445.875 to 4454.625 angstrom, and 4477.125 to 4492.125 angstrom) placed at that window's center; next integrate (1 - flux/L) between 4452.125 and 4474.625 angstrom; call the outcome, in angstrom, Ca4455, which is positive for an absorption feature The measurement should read 2.0 angstrom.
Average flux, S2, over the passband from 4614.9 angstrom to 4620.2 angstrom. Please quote 19.4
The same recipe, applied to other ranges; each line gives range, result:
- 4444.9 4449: 17.3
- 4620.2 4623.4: 18.4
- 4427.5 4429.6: 15.9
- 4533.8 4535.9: 14.7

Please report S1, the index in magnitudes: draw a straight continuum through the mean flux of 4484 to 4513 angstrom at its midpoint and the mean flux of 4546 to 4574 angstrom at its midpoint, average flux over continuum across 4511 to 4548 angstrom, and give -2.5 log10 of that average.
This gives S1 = 0.06 mag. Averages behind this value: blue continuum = 18.2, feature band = 17.5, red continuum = 18.6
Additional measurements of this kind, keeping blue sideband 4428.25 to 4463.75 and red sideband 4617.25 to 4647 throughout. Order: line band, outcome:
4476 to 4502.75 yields -0.073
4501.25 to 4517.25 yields -0.122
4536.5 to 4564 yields -0.069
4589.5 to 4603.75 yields -0.017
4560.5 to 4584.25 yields -0.080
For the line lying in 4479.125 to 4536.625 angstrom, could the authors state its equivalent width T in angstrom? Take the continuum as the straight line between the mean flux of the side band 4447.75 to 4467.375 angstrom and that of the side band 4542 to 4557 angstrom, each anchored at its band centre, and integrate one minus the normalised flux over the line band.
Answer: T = -3.3 angstrom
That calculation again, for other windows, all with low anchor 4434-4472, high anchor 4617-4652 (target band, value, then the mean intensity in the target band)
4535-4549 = -0.88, 18.2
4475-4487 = -0.84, 17.2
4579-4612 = -0.95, 18.6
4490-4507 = -1.76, 18.1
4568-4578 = -0.77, 19.1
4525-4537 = 1.01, 15.5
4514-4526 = -0.78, 17.9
